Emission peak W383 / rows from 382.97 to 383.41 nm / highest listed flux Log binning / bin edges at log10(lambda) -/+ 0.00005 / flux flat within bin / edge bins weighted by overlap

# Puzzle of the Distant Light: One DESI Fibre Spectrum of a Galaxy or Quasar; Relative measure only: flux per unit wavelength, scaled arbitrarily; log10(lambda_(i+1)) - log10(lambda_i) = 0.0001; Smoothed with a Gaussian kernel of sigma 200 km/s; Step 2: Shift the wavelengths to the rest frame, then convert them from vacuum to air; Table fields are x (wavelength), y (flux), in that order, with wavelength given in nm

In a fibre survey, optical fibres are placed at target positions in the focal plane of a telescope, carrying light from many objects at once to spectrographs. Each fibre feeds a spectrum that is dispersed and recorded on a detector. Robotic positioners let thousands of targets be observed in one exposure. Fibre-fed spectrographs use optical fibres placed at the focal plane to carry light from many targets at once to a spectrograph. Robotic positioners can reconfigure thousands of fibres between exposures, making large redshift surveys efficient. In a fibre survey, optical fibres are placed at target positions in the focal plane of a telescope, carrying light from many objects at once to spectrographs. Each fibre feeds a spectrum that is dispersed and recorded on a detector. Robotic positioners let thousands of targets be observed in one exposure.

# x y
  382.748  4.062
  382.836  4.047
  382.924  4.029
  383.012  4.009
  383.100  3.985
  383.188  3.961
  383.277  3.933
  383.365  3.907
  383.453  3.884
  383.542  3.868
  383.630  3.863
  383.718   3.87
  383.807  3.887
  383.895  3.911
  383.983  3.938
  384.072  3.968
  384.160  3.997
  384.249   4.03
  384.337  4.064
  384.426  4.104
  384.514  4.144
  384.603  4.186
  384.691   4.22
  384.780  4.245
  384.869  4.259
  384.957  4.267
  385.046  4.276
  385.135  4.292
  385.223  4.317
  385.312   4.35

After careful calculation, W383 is 4.009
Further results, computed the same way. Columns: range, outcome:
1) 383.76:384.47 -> 4.104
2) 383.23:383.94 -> 3.933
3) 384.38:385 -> 4.267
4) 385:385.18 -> 4.292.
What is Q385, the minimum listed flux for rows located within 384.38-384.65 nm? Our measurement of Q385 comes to 4.104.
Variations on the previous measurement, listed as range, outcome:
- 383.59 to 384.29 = 3.863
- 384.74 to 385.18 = 4.245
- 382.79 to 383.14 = 3.985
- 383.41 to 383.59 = 3.868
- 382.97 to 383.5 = 3.884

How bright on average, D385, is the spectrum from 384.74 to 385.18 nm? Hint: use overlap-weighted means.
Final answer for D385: 4.27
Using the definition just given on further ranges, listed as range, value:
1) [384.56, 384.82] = 4.22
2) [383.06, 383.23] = 3.98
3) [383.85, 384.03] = 3.93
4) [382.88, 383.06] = 4.03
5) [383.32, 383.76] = 3.88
